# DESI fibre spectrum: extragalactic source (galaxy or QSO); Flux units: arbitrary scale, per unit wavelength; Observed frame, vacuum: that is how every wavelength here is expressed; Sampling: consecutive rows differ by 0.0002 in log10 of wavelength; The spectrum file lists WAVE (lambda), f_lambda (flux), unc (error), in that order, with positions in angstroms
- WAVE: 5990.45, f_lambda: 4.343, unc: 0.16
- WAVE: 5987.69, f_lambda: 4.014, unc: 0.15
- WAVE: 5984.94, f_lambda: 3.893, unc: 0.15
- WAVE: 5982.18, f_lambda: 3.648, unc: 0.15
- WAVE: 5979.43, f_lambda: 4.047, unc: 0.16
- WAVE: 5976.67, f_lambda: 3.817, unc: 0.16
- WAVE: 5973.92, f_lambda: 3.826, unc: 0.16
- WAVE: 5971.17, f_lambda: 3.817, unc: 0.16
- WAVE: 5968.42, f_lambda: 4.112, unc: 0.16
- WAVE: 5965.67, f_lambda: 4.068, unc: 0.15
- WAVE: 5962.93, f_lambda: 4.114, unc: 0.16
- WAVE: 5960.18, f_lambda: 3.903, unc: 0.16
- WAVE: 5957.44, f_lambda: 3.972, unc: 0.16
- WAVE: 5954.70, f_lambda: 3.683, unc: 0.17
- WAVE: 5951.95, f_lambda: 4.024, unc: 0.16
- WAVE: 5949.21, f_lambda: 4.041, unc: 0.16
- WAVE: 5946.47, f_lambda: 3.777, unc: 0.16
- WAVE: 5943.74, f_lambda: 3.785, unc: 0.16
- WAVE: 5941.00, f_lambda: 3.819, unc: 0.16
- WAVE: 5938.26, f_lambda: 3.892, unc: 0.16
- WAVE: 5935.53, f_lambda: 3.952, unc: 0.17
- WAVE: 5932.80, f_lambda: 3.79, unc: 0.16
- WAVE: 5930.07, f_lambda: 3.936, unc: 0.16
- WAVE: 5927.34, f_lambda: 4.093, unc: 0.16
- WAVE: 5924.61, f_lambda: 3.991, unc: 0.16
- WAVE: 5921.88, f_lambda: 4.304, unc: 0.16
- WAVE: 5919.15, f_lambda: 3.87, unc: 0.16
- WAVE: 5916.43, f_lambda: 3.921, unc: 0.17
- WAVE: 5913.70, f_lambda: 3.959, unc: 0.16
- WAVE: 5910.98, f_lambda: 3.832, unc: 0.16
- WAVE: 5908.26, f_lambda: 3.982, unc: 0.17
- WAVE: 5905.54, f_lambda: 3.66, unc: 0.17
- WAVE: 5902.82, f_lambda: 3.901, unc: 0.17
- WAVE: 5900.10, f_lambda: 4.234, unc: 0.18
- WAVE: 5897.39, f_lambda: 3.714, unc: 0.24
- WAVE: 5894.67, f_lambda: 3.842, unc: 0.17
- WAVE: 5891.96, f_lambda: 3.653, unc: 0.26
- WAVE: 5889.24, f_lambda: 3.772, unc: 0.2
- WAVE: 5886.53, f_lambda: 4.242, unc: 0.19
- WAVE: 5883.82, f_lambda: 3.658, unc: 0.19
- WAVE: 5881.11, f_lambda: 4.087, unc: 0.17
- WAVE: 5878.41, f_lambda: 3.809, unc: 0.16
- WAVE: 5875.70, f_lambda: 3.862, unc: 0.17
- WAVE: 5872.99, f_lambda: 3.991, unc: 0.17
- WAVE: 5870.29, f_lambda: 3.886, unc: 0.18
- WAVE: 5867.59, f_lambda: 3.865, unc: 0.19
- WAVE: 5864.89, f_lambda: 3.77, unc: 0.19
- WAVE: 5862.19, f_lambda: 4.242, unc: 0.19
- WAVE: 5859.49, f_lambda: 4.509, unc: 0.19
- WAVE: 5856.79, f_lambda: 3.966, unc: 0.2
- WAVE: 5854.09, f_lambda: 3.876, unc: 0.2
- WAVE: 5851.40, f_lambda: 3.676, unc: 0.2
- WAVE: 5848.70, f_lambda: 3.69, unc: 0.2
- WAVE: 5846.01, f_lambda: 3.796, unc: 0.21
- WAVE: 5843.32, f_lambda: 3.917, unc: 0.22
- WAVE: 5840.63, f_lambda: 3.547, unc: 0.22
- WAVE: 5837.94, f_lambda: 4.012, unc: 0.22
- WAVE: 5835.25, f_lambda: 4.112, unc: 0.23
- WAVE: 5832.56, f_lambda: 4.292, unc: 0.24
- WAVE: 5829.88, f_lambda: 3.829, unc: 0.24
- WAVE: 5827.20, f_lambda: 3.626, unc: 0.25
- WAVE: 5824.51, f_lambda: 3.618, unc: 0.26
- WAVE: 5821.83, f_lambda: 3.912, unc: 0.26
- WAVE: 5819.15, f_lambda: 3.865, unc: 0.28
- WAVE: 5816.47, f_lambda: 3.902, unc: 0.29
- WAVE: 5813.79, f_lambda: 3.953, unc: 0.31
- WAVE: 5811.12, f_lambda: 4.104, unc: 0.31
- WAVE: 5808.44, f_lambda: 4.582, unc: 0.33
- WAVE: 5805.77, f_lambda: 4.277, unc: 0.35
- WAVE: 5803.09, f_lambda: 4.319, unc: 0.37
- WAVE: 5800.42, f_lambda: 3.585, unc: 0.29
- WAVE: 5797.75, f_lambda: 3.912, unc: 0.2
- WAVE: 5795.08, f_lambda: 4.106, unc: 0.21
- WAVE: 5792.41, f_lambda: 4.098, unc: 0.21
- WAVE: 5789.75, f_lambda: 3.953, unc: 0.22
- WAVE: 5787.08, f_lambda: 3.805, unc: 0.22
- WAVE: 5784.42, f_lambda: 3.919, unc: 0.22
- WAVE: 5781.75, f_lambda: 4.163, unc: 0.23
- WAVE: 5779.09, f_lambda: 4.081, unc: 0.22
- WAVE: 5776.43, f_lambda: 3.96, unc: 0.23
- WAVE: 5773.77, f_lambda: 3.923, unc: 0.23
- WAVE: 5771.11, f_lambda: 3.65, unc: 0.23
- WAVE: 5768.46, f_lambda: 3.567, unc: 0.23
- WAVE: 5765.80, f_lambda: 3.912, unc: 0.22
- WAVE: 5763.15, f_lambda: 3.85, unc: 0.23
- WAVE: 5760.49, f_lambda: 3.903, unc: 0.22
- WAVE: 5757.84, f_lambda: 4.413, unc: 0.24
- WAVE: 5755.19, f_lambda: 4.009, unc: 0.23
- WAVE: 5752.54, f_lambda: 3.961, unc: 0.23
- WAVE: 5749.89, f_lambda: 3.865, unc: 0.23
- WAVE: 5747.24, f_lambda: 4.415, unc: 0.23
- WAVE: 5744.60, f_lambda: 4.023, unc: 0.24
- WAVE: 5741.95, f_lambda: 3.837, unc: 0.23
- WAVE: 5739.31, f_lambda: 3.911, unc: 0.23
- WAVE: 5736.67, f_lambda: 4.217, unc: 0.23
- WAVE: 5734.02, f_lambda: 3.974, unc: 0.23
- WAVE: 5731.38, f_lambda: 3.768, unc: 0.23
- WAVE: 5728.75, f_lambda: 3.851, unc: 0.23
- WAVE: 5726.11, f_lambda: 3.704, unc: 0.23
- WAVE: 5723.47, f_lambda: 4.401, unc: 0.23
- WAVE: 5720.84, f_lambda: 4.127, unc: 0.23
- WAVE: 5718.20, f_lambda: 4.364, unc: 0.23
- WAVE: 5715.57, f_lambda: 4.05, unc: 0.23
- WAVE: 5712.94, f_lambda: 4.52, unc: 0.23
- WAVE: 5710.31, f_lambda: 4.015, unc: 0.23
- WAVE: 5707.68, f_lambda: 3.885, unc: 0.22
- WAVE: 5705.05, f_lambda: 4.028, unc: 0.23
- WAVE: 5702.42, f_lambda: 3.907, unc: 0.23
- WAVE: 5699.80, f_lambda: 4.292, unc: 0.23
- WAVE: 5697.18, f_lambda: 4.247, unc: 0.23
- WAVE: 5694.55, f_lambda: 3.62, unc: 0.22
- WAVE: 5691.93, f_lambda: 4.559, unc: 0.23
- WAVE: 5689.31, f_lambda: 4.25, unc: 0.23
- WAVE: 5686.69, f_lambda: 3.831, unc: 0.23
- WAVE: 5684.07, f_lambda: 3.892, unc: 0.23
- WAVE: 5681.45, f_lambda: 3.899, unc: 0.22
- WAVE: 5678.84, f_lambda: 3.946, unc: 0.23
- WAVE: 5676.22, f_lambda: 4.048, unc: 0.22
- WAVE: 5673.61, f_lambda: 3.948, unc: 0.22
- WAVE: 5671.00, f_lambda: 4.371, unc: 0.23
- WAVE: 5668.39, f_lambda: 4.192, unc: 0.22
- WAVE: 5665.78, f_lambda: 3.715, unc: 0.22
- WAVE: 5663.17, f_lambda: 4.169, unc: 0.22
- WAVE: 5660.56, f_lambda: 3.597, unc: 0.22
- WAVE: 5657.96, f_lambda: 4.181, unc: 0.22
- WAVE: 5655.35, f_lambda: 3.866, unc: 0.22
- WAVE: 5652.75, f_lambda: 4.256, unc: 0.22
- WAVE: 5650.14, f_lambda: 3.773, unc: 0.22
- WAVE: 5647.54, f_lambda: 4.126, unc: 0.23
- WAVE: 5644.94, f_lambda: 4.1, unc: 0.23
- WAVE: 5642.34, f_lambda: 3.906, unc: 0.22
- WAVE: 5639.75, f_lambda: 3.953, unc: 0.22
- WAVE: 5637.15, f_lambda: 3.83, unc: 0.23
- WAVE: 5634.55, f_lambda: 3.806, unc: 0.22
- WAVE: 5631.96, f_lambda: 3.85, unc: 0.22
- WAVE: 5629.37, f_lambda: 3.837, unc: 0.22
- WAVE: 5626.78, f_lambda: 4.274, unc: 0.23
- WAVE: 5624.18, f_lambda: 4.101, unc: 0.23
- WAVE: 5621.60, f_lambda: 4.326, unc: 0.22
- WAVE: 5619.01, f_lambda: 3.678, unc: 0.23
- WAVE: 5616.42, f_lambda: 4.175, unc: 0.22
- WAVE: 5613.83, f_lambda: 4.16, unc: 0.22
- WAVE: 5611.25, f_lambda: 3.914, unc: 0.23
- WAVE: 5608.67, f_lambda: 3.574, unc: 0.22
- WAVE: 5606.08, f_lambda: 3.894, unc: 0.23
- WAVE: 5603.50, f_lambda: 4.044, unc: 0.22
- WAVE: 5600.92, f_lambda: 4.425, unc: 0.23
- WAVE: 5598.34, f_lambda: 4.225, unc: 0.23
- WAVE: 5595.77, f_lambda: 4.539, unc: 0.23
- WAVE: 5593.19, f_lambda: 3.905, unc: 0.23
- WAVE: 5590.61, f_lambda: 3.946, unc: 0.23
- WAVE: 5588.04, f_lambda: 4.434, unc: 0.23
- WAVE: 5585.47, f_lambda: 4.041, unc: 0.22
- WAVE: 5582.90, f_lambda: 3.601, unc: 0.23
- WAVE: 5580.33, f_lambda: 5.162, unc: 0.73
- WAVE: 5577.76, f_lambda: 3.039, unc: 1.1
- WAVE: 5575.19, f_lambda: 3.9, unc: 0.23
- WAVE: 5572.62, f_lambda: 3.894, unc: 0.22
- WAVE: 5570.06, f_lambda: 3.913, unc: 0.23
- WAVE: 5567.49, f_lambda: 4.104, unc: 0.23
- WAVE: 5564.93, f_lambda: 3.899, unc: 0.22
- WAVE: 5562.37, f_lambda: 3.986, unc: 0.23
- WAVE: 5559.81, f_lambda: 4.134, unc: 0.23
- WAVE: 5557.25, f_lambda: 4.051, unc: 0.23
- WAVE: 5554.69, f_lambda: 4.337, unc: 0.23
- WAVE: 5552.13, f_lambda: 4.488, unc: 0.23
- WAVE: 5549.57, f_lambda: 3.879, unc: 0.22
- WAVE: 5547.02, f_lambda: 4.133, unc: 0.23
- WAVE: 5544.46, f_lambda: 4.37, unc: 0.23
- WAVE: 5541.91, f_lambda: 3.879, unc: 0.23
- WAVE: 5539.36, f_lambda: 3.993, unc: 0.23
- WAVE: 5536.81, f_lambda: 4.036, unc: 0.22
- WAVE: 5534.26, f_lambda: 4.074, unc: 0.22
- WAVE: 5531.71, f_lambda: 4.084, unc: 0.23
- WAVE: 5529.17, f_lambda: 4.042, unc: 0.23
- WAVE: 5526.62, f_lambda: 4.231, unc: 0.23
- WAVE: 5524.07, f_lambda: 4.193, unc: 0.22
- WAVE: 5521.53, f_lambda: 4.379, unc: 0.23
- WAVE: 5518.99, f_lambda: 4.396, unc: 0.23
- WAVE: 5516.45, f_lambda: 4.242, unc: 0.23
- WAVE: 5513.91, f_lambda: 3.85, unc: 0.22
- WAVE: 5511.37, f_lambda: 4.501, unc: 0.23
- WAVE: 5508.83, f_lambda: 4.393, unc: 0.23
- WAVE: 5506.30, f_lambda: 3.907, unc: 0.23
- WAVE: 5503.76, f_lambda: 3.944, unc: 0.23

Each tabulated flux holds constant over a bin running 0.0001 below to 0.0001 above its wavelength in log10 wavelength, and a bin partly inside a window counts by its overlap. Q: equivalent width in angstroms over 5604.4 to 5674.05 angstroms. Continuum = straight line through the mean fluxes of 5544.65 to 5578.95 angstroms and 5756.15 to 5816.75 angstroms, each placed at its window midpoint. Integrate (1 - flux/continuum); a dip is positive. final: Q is 0.2 angstroms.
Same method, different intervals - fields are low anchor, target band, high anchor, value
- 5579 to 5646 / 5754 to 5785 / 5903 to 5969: 0.43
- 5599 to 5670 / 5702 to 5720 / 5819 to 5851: -0.84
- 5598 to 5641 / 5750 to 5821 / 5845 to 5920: -0.91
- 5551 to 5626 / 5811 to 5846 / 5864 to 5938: 0.52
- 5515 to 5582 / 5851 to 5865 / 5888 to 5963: -0.39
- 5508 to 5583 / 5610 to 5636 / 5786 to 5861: 0.37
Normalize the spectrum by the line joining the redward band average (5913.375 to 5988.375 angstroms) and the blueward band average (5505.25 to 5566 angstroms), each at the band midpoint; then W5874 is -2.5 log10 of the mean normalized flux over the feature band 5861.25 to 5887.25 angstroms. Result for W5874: 0.011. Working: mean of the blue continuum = 4.15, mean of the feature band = 3.93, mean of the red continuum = 3.93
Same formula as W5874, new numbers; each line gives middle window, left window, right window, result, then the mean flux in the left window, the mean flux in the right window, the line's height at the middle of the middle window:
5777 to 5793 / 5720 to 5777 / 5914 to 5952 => -0.01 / 3.96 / 3.94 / 3.96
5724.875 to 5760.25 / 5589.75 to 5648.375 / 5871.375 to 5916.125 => -0.01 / 4.03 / 3.89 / 3.96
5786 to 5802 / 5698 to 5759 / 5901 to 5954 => 0.03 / 4.07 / 3.92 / 4.02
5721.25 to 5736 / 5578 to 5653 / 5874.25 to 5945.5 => 0.01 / 4.05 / 3.91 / 3.99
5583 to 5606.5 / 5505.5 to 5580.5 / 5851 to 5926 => -0.02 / 4.1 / 3.93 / 4.08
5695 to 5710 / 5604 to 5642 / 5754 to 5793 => -0.02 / 3.96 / 3.94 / 3.95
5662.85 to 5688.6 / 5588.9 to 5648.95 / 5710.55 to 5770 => 0.01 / 4.03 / 4.03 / 4.03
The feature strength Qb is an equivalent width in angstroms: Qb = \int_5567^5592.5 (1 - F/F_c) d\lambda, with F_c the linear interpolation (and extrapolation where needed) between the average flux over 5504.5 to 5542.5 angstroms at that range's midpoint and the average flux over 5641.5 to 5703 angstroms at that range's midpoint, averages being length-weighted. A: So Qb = 0.7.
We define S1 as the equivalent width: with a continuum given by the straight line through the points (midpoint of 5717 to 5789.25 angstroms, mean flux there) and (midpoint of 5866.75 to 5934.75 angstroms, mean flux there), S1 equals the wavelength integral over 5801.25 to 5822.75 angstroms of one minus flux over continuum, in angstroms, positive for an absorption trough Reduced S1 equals -0.8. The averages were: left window 3.98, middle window 4.11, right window 3.92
